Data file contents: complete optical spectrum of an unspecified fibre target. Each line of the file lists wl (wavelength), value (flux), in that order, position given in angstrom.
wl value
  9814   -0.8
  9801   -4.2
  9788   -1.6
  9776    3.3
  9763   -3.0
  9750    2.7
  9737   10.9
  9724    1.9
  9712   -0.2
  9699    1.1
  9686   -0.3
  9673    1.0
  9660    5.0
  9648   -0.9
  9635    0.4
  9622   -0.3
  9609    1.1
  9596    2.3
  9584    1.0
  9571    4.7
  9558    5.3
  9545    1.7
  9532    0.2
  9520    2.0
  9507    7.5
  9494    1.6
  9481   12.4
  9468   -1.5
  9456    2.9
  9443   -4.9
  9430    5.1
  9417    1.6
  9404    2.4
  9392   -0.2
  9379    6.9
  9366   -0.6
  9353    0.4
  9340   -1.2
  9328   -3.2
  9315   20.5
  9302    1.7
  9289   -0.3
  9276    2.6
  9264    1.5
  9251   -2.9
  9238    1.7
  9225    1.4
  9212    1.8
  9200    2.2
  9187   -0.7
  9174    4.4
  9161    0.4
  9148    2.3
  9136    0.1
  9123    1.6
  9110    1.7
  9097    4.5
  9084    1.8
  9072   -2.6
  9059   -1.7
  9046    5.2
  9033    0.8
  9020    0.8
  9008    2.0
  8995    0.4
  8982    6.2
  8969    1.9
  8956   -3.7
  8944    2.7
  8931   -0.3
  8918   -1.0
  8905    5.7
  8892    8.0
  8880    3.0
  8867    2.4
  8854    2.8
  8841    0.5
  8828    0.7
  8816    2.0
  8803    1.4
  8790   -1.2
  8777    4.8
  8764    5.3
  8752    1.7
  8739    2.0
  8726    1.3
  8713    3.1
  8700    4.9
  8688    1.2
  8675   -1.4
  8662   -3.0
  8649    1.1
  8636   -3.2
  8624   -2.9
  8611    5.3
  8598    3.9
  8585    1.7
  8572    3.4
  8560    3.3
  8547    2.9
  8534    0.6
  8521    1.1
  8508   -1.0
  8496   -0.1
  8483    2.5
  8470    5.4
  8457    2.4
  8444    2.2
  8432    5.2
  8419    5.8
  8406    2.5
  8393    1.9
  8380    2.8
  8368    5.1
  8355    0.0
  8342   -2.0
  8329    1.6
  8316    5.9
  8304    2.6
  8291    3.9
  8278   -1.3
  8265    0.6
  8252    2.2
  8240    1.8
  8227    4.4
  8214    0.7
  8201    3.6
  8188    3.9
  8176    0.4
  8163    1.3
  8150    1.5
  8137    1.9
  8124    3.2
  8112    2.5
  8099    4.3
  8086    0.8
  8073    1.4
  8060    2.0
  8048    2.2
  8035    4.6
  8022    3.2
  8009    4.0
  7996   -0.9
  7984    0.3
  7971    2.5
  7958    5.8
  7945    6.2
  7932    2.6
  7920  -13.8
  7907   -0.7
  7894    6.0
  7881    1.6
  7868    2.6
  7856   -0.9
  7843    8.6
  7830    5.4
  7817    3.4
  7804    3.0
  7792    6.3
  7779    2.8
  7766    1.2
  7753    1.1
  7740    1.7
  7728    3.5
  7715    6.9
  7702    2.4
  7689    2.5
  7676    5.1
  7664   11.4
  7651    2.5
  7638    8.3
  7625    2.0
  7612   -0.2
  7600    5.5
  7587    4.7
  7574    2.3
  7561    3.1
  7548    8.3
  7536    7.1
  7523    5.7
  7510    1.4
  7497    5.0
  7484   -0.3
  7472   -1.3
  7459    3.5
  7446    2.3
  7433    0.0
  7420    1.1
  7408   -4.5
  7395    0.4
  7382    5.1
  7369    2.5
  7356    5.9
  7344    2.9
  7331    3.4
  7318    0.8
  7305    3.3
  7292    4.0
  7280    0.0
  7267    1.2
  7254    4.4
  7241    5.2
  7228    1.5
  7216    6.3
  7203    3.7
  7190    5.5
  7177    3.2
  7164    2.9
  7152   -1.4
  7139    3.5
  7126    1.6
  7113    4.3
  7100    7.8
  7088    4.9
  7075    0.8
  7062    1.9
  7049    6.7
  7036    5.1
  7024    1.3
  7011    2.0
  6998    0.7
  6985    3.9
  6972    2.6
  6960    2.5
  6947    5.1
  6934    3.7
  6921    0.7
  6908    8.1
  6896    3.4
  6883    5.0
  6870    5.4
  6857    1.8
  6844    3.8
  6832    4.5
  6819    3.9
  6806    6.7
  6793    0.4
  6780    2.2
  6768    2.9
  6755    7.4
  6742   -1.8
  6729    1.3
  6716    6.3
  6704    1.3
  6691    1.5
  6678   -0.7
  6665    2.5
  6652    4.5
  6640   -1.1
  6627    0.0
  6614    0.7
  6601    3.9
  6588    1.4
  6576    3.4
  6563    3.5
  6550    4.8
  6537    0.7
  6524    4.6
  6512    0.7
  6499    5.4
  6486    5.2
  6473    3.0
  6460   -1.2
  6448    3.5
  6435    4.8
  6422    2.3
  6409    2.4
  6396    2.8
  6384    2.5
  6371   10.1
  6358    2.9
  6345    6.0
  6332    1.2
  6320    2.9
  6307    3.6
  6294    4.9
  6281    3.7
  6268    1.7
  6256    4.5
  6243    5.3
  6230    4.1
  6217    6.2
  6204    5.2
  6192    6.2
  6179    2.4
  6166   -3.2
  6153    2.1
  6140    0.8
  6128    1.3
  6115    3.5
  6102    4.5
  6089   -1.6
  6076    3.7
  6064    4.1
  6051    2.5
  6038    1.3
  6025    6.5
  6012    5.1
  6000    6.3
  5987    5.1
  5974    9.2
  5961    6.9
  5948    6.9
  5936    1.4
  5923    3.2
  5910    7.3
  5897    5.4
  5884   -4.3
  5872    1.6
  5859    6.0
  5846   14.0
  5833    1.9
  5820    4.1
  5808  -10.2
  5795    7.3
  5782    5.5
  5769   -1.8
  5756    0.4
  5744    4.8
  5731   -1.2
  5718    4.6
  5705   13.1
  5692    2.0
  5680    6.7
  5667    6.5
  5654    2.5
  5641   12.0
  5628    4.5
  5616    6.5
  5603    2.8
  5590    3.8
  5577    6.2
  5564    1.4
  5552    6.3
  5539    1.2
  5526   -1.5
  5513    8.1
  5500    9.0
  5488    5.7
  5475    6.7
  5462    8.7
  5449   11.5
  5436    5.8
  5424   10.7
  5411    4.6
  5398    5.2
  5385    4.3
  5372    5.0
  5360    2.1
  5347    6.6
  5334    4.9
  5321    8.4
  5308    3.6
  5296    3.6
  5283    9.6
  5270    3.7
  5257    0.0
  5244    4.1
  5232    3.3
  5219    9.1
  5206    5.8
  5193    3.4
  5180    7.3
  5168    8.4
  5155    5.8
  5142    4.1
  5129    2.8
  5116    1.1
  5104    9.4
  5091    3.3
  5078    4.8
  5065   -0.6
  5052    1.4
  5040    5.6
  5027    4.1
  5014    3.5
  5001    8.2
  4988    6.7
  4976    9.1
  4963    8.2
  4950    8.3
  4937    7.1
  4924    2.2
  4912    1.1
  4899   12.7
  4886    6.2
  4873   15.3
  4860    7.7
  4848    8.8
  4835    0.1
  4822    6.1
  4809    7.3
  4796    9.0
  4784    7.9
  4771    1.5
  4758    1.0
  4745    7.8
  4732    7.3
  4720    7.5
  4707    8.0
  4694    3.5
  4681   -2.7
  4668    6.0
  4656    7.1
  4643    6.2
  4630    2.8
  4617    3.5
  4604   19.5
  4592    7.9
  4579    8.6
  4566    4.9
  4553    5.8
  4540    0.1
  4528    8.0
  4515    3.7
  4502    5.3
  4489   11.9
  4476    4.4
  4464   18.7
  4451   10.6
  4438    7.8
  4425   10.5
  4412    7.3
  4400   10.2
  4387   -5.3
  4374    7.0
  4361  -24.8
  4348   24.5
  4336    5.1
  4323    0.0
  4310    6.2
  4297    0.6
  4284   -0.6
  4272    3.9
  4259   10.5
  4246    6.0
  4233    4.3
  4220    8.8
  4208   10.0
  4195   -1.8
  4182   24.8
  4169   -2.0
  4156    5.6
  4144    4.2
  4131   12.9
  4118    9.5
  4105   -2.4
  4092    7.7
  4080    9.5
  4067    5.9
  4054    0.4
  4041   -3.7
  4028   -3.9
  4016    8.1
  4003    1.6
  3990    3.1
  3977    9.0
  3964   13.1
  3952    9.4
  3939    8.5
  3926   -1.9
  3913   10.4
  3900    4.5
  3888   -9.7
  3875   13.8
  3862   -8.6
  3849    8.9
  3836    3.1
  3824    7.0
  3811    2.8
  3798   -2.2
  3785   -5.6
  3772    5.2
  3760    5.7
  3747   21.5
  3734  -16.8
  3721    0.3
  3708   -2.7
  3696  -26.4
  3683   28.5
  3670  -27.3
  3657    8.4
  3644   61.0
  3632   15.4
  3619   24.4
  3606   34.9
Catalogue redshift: 0.167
